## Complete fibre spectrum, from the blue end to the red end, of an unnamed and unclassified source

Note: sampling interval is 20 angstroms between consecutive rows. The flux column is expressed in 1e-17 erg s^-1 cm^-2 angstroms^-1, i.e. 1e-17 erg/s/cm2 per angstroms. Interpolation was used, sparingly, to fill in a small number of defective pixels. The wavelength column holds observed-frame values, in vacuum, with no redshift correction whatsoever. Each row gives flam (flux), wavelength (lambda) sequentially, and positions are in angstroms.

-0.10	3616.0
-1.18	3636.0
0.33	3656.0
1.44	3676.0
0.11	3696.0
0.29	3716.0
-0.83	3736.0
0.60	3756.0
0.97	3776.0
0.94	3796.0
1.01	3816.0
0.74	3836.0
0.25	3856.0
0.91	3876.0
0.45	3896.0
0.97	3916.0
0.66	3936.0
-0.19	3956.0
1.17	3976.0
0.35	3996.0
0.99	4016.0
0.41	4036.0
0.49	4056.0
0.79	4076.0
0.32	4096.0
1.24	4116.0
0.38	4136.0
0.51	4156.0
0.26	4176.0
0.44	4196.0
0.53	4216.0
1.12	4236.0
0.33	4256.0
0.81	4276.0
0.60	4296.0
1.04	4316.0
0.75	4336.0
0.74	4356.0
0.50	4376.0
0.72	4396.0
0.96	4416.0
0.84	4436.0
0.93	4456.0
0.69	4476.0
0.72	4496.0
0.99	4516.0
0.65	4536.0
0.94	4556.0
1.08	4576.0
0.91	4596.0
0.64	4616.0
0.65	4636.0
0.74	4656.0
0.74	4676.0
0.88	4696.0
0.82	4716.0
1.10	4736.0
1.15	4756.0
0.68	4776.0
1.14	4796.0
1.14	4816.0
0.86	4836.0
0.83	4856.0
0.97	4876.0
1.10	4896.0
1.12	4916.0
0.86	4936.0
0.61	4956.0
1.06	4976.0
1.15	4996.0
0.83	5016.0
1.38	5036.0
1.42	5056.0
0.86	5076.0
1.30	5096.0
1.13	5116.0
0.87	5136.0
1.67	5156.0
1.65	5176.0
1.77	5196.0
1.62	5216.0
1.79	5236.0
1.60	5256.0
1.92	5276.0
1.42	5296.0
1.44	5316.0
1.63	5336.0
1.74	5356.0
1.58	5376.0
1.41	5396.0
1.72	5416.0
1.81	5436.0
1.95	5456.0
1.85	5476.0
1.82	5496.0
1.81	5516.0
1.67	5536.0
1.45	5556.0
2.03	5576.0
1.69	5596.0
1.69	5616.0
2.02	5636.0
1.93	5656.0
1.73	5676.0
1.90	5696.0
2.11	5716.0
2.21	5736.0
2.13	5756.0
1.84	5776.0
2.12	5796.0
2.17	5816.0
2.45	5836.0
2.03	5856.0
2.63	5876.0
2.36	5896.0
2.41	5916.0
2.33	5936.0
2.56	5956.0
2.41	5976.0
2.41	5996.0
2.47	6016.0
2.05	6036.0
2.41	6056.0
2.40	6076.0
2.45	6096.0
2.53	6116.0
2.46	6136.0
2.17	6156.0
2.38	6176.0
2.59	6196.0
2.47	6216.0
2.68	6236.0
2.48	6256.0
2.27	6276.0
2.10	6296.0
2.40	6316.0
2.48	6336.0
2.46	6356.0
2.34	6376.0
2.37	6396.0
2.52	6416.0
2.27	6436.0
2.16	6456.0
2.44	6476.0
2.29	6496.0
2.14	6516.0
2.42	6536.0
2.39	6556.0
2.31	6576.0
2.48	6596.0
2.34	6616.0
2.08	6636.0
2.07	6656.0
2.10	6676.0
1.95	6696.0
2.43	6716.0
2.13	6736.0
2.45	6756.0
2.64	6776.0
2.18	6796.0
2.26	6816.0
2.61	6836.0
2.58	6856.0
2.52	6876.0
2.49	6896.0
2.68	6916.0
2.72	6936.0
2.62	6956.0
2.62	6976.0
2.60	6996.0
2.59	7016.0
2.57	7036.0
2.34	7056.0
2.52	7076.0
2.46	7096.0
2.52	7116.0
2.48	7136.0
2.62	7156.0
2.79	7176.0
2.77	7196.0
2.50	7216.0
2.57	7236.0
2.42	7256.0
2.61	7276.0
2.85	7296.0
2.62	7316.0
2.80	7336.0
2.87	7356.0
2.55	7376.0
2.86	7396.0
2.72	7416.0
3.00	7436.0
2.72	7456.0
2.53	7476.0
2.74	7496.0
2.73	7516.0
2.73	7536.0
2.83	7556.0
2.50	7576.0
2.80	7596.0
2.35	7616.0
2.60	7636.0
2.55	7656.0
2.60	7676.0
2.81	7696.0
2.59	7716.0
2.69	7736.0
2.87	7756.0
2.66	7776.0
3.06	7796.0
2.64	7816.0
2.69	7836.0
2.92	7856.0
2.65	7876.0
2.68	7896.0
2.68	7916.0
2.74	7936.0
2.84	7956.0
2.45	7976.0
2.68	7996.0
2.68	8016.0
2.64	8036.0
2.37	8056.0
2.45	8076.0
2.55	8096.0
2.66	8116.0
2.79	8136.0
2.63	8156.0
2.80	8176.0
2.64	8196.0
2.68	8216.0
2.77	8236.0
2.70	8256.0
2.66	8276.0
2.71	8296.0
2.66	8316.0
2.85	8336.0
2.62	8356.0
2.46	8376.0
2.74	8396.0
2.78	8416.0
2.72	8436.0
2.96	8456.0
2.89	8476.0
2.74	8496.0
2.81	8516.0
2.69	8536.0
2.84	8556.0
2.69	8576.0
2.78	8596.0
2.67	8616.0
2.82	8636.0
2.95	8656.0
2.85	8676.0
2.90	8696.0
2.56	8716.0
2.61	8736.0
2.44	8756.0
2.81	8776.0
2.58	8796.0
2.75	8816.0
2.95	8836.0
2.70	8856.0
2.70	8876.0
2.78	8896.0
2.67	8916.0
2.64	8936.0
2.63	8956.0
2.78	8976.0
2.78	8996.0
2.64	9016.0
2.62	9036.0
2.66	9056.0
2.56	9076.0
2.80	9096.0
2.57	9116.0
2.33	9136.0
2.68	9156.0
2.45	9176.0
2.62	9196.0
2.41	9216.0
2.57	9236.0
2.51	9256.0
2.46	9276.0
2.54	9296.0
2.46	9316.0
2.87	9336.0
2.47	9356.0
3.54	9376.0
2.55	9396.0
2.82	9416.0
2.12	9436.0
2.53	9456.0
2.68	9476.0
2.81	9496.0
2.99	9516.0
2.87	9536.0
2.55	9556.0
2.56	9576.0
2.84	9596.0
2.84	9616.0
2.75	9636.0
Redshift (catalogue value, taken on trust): 0.29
